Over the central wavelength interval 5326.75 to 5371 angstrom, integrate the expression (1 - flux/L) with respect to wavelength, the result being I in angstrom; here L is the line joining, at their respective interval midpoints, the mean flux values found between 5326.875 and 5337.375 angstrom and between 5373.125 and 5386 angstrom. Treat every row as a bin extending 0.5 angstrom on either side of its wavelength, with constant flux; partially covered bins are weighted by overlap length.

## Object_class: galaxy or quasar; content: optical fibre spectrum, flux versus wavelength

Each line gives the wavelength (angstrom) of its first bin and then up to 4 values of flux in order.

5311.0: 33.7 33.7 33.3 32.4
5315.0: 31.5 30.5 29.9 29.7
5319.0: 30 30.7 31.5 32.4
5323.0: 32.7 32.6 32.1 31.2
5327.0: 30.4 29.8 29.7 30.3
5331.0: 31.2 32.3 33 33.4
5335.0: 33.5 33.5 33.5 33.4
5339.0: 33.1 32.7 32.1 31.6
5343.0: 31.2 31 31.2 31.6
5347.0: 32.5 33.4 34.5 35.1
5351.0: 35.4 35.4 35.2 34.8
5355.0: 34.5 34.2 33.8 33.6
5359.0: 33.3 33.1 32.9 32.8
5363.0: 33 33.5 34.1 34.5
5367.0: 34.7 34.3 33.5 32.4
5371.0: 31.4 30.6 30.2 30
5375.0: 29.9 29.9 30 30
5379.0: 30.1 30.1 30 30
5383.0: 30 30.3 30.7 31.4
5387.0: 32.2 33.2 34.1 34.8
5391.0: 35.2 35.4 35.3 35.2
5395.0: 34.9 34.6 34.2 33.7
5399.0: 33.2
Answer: -2.5 angstrom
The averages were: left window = 31.9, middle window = 33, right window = 30.1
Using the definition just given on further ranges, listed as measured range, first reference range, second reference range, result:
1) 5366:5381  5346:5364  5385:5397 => 1.2 angstrom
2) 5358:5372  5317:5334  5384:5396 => -0.2 angstrom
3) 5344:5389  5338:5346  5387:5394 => 1.0 angstrom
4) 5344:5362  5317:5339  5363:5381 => -1.1 angstrom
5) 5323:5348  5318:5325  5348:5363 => 0.5 angstrom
